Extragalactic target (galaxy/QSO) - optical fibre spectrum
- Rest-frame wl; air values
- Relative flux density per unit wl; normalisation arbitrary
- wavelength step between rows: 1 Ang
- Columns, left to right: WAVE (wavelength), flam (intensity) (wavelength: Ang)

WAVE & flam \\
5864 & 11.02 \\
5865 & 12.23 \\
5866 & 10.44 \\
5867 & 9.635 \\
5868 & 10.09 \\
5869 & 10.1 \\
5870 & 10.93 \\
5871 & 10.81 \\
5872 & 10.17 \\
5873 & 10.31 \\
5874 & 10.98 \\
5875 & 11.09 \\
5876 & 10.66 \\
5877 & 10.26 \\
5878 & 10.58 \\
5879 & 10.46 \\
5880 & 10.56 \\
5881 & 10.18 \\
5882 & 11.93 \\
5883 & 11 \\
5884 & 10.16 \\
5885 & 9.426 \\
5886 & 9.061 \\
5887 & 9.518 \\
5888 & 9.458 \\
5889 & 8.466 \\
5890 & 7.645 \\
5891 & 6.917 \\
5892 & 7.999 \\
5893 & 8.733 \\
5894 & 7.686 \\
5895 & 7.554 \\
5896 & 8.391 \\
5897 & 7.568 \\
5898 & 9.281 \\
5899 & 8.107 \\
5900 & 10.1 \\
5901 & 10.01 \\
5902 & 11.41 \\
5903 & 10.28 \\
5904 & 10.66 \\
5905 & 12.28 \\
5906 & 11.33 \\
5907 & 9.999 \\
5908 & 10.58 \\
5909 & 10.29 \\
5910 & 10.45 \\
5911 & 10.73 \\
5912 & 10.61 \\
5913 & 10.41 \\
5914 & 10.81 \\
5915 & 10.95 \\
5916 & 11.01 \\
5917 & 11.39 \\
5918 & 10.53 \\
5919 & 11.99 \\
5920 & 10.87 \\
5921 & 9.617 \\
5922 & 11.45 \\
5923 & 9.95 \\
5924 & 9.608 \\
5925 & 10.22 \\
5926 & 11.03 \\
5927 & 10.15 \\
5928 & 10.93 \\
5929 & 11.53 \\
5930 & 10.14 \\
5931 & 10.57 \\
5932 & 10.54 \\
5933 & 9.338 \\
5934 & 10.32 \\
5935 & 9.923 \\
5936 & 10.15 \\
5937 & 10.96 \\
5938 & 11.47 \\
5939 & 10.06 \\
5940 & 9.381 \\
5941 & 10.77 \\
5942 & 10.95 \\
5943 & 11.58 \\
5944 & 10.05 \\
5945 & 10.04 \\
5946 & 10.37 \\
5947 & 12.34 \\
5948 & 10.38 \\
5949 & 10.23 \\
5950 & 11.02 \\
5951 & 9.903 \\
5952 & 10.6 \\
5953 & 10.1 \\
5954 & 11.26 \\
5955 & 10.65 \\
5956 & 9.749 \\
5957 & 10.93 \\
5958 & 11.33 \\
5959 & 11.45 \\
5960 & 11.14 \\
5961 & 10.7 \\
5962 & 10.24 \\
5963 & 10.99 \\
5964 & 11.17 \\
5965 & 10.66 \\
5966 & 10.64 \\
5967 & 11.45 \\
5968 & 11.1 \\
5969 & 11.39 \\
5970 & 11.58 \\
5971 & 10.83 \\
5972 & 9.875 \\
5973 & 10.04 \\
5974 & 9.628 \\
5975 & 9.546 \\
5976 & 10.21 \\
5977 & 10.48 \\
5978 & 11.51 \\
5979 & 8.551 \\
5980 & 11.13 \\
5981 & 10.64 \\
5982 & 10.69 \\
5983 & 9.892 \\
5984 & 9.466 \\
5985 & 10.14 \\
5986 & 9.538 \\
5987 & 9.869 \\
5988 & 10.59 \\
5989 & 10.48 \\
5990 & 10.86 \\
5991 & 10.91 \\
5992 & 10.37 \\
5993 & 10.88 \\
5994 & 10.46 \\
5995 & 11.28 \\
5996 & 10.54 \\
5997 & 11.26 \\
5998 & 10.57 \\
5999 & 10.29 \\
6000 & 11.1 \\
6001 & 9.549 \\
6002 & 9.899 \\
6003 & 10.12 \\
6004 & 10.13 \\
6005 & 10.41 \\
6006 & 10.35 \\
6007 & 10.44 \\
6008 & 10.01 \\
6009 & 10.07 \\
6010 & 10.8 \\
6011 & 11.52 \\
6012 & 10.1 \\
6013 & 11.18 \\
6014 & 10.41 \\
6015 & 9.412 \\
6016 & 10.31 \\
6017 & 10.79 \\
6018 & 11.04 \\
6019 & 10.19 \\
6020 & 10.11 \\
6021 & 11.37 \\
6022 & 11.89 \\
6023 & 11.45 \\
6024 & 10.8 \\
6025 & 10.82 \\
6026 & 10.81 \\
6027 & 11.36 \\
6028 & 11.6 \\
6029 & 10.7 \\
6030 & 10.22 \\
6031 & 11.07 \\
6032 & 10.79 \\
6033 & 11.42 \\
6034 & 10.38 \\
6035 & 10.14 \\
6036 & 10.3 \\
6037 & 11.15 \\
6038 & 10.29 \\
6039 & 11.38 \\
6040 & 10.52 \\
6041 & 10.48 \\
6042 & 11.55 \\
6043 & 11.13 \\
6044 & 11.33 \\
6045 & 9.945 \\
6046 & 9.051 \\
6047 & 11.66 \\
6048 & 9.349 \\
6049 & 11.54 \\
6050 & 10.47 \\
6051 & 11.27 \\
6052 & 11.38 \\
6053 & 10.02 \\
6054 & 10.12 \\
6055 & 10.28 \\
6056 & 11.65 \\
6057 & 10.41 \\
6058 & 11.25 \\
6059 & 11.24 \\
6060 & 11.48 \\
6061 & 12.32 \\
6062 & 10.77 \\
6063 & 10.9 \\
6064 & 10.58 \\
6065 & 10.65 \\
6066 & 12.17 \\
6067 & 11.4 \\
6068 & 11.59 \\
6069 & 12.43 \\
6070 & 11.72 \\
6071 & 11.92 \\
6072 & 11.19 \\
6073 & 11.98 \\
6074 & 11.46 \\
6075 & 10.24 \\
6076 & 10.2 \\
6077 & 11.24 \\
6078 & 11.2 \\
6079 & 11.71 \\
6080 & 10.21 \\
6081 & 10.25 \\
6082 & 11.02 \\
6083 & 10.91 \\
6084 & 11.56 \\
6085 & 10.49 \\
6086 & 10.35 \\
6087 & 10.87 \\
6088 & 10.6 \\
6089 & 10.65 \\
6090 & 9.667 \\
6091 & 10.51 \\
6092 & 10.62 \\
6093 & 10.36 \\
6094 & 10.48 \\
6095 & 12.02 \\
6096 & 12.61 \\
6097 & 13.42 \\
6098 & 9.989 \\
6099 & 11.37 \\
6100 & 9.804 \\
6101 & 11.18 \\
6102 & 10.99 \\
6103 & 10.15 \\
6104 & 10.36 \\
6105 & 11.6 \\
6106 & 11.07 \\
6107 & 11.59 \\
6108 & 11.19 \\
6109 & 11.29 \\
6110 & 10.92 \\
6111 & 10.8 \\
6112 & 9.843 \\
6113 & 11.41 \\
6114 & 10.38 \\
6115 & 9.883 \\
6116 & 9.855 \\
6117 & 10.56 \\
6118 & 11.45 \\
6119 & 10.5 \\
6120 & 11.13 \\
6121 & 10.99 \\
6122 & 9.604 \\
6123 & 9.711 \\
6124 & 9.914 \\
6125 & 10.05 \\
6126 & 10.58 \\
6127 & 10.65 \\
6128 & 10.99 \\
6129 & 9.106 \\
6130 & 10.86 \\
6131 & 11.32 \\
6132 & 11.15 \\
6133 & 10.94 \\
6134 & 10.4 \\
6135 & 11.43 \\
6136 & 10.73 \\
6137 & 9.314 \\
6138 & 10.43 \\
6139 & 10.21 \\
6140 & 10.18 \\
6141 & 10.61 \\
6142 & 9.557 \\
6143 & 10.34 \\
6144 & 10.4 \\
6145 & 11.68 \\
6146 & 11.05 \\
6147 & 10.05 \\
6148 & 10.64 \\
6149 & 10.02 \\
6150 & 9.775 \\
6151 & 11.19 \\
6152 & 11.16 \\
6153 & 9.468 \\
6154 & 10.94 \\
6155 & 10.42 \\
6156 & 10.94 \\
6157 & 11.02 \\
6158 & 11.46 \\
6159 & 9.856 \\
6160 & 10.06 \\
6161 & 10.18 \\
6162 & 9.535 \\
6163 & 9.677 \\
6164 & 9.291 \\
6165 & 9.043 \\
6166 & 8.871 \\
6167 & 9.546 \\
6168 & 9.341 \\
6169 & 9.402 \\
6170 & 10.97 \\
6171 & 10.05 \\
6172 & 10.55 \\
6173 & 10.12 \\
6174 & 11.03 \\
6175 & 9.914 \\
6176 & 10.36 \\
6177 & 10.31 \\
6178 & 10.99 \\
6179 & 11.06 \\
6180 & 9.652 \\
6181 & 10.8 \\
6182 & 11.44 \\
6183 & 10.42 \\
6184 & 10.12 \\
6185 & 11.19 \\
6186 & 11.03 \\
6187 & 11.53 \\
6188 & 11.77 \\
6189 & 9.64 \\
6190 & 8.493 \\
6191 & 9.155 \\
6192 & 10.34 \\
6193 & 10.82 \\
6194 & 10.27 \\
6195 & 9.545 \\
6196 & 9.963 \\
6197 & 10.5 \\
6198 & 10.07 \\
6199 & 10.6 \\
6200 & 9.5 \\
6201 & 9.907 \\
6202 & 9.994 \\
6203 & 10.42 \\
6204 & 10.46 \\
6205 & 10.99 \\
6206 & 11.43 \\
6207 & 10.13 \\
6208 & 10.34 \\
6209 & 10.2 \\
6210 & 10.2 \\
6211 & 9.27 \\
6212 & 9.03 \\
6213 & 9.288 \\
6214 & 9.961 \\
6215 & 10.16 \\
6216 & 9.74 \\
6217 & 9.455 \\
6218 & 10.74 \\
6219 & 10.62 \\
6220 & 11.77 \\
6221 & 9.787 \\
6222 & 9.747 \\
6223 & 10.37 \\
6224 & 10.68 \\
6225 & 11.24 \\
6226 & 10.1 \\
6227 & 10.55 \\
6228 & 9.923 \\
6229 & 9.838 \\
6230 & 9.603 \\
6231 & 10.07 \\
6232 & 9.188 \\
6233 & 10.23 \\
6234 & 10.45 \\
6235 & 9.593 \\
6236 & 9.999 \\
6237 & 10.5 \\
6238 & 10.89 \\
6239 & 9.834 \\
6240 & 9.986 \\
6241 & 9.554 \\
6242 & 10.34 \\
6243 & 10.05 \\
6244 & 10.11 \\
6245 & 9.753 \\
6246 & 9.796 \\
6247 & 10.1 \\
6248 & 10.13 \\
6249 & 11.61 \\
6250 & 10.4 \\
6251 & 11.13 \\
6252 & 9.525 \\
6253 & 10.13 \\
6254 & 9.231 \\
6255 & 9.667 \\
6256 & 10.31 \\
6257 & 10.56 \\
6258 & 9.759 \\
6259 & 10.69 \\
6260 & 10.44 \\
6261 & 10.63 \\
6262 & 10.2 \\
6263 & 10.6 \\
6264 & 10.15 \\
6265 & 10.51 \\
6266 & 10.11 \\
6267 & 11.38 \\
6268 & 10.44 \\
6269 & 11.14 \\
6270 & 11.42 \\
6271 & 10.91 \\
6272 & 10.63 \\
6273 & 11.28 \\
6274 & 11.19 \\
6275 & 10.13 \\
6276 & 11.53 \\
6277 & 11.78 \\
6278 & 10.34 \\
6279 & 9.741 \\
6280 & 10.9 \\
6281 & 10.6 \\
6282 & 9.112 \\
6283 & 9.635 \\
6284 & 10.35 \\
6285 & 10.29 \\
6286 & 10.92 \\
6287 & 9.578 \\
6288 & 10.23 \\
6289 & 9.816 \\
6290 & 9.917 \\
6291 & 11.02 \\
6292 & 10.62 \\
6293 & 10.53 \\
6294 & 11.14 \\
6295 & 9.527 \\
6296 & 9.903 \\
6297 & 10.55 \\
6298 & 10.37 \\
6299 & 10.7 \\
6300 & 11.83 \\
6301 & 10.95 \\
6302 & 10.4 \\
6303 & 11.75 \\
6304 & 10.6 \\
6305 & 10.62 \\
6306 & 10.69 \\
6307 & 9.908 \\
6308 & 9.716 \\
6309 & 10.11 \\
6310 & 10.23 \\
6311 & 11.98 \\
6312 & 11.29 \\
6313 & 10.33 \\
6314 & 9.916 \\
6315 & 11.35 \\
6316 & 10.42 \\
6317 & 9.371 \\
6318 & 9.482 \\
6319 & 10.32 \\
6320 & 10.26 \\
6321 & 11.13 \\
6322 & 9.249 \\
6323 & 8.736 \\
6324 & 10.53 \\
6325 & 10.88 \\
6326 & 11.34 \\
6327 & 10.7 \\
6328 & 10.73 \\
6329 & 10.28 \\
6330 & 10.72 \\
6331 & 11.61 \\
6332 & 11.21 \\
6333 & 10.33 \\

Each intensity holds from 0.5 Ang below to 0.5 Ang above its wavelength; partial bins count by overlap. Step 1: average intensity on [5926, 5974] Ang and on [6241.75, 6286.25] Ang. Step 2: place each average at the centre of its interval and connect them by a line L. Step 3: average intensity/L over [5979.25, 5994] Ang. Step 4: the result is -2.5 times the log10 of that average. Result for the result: 0.03 mag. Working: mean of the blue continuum 10.7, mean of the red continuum 10.4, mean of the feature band 10.4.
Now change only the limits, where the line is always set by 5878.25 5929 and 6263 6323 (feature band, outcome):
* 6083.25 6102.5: -0.07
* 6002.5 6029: -0.05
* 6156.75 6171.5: 0.05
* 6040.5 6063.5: -0.07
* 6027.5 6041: -0.06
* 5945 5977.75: -0.06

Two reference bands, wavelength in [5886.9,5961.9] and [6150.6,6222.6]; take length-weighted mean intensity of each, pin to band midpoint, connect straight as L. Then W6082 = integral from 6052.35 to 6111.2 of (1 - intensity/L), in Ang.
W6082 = -4.6 Ang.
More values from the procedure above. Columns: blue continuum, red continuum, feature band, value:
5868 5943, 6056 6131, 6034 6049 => 0.1 Ang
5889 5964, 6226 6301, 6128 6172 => 0.1 Ang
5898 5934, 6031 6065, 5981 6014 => 0.8 Ang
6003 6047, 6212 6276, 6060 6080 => -1.4 Ang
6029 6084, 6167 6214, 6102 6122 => -0.2 Ang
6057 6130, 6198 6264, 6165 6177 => 0.6 Ang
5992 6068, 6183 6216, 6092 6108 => -0.9 Ang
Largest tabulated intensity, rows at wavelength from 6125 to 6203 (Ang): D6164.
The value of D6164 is 11.77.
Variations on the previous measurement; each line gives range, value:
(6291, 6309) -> 11.83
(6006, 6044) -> 11.89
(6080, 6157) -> 13.42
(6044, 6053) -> 11.66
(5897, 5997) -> 12.34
